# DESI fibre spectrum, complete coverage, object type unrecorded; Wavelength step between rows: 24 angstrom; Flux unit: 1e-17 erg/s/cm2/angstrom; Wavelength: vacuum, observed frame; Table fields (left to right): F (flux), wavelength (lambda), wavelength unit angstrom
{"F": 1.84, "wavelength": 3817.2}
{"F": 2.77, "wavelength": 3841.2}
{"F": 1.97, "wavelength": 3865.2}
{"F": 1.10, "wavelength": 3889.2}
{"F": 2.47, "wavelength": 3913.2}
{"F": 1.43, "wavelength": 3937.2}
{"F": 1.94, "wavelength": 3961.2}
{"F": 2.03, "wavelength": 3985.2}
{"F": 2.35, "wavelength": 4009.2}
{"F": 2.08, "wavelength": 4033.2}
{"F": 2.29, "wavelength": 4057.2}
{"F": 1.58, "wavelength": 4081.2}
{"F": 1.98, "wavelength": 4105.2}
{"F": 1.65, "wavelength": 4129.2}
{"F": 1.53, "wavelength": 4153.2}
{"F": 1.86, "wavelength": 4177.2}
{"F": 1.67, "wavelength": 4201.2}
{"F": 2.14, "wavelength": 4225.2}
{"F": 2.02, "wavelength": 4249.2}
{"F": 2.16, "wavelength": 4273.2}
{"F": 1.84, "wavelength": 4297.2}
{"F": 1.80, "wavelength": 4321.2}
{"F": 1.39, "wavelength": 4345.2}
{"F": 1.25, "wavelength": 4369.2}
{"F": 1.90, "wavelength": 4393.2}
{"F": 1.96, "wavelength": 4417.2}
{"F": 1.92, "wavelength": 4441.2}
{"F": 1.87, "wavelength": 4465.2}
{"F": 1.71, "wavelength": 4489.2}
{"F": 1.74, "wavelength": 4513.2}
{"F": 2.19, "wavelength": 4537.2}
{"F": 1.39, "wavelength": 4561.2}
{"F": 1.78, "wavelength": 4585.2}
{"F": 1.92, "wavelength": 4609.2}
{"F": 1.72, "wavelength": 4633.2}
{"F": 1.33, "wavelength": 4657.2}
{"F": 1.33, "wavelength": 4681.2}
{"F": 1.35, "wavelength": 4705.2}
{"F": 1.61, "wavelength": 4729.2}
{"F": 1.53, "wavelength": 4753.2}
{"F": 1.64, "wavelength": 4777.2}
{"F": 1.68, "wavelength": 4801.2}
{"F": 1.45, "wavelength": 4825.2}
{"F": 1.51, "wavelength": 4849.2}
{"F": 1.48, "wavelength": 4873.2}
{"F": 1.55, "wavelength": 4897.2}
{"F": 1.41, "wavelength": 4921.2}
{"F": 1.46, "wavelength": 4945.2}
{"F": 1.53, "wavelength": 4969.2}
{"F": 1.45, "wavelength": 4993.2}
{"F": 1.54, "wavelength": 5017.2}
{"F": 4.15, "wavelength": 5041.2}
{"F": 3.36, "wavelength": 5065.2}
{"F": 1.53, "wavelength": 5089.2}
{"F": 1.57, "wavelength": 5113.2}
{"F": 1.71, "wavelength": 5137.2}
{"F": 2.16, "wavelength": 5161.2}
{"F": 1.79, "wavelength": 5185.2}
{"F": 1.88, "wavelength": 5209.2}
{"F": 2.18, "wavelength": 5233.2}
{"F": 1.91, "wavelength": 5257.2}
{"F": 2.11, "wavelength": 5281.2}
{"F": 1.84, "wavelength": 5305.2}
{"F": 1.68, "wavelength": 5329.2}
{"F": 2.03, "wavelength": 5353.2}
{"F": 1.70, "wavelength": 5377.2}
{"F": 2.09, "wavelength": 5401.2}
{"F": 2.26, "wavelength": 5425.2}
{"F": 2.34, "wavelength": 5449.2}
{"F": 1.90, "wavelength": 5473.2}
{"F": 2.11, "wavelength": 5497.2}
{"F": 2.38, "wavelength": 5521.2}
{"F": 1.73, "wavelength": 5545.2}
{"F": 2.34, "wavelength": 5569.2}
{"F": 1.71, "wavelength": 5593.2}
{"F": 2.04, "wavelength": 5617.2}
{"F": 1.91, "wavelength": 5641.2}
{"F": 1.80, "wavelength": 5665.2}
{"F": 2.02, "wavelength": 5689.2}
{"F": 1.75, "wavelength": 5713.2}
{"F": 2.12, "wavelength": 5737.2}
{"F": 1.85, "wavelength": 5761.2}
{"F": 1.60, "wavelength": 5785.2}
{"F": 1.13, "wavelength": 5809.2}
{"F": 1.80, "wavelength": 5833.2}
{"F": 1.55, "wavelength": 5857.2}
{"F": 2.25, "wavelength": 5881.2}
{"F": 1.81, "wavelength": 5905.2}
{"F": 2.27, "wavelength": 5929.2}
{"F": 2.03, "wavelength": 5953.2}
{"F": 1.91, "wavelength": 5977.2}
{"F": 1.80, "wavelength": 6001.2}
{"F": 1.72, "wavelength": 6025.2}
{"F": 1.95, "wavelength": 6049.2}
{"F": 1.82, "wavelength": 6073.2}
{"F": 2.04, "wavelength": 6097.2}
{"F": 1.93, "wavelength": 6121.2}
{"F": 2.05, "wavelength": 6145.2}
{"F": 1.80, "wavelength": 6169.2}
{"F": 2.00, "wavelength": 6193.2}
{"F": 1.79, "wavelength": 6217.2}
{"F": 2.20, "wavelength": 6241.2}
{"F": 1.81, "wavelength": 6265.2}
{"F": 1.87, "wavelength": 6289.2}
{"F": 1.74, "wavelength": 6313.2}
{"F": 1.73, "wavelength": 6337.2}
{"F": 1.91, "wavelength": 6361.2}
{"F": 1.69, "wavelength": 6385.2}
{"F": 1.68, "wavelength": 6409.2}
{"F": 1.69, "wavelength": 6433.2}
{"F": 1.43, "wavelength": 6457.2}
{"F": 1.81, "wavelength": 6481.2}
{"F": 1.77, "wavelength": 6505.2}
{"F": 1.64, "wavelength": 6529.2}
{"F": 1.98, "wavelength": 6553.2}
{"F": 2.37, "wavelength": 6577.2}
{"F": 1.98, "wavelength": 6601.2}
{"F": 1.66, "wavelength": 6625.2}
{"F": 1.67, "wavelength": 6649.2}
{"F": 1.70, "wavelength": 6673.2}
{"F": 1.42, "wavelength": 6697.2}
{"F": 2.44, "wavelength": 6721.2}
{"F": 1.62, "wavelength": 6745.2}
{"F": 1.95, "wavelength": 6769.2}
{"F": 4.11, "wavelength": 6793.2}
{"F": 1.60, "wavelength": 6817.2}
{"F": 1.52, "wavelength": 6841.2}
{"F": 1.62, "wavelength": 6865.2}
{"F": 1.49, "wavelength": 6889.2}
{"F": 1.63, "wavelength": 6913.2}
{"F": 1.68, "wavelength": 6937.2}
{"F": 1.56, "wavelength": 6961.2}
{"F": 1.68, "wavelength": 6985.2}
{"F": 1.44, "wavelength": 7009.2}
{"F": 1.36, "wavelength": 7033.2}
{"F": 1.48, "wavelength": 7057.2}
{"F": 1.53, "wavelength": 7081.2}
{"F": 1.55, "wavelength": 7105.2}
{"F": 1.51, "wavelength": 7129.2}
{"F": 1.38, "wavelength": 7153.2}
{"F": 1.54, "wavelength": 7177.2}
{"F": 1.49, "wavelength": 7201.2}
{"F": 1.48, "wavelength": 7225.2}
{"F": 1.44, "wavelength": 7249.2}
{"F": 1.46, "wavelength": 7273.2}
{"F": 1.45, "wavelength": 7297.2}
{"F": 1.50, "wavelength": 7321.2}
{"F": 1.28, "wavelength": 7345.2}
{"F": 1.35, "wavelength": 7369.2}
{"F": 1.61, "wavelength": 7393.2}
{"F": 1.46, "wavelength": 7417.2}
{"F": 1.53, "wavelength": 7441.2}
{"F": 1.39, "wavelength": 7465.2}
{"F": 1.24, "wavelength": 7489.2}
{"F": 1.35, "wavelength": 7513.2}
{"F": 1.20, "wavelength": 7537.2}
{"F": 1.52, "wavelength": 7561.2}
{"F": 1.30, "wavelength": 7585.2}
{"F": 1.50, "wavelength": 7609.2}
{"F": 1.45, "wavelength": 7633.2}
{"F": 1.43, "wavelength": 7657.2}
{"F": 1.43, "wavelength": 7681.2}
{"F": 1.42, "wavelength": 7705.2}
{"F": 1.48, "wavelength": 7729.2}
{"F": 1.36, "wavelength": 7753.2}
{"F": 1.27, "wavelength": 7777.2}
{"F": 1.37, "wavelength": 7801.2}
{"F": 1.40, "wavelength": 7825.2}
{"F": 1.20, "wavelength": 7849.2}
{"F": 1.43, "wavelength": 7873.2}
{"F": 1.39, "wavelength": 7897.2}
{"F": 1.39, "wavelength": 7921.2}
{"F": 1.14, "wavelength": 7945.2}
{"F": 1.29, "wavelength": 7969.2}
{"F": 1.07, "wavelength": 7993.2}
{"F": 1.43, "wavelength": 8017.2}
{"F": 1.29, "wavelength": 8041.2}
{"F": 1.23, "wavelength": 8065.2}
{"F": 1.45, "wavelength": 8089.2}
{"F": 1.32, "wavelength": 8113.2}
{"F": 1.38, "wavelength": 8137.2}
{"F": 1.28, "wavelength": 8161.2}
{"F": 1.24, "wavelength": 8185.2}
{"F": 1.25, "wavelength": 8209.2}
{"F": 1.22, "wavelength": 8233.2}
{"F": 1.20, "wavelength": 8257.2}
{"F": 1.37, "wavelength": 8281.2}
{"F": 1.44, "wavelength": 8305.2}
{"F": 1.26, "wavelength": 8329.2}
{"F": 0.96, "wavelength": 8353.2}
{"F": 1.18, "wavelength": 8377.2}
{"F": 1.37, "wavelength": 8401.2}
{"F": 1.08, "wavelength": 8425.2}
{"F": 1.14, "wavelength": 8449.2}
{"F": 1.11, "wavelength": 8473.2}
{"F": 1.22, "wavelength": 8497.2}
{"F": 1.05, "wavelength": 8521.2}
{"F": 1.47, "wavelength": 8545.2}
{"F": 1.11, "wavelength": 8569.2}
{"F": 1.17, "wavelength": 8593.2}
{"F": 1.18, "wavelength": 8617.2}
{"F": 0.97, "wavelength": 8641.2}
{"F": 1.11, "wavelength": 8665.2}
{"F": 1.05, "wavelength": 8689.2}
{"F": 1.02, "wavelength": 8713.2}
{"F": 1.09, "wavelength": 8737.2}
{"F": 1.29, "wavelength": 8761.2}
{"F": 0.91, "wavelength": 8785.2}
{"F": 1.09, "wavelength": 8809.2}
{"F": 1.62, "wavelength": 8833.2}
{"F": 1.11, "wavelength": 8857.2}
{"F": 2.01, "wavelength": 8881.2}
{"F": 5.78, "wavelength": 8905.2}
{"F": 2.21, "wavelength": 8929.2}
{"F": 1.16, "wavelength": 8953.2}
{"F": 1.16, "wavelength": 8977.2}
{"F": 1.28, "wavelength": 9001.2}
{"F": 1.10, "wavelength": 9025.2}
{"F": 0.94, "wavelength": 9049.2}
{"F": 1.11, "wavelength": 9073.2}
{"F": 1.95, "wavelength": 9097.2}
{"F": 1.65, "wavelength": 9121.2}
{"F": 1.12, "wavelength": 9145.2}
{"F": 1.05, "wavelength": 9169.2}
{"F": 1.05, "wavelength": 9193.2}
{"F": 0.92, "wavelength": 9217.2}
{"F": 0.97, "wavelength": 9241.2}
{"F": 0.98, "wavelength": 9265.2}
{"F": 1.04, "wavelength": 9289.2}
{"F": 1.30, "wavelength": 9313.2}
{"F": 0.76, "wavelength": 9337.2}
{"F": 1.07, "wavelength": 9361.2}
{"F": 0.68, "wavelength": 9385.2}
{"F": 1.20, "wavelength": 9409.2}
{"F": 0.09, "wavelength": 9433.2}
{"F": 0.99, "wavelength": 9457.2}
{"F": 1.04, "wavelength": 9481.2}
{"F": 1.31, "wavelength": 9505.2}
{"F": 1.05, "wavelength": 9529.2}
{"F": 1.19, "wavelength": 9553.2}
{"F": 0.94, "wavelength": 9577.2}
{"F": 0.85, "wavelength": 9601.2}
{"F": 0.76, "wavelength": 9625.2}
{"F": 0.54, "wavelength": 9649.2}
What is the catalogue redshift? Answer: 0.35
